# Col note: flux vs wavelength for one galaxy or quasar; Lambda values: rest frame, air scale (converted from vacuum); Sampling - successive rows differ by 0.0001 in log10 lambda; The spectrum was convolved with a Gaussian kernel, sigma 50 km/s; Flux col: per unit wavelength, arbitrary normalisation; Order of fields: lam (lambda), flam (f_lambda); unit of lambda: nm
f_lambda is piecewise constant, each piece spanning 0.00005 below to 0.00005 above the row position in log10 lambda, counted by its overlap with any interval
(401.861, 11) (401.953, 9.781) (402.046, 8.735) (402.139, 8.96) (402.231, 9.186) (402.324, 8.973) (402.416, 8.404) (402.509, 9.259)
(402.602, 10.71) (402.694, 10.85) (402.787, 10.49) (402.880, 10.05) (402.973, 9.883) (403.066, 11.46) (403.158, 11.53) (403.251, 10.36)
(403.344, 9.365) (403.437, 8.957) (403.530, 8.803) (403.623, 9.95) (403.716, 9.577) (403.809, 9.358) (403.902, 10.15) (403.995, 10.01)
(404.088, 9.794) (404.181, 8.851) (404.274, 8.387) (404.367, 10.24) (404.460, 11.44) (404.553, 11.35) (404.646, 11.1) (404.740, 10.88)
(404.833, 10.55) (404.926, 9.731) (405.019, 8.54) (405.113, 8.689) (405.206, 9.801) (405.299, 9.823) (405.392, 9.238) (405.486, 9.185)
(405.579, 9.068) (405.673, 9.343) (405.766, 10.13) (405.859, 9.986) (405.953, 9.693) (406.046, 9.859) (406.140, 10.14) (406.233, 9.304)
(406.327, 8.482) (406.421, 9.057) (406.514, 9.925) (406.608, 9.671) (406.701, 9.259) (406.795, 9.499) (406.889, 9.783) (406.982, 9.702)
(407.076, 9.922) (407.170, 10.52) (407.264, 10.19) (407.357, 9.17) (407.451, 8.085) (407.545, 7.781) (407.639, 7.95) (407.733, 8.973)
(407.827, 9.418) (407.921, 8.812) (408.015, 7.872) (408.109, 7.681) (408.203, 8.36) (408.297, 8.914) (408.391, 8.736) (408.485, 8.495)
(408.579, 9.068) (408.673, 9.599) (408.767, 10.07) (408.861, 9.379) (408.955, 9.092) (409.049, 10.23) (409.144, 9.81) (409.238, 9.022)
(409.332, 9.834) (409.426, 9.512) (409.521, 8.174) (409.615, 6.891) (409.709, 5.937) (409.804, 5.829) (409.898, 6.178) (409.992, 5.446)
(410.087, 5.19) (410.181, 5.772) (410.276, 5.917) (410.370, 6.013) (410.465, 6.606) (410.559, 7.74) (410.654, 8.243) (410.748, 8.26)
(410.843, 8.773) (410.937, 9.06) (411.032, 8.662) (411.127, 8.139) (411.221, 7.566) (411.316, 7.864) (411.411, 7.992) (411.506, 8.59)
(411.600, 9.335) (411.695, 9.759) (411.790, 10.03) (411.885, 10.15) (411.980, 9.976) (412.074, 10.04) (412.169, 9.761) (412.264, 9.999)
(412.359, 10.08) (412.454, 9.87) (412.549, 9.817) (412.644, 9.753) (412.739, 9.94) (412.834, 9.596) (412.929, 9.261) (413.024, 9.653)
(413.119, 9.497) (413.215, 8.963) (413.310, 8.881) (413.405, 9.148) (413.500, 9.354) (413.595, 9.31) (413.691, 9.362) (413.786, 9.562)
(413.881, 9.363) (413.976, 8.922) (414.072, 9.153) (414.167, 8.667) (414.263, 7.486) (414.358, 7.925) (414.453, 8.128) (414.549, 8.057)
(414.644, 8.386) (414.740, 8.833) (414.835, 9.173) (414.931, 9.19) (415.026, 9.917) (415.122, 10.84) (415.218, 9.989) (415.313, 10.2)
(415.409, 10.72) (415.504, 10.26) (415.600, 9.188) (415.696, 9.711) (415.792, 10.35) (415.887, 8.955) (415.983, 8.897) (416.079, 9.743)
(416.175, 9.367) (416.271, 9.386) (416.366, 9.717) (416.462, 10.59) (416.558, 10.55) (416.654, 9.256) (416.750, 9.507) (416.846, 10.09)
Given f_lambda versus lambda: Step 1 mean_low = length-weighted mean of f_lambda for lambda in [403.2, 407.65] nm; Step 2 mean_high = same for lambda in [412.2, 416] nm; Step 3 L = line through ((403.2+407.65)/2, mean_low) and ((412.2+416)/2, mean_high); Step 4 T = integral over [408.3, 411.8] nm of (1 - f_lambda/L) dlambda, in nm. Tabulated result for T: 0.50 nm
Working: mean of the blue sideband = 9.61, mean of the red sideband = 9.36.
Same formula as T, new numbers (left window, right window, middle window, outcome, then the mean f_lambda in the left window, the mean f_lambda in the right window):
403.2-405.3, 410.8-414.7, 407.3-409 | 0.13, 9.82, 9.12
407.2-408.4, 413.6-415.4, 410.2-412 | 0.12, 8.63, 9.1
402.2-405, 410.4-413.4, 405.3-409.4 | 0.13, 9.98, 9.08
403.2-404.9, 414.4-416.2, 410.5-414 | 0.15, 9.95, 9.46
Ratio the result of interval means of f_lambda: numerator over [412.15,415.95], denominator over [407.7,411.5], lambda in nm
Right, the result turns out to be 1.2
